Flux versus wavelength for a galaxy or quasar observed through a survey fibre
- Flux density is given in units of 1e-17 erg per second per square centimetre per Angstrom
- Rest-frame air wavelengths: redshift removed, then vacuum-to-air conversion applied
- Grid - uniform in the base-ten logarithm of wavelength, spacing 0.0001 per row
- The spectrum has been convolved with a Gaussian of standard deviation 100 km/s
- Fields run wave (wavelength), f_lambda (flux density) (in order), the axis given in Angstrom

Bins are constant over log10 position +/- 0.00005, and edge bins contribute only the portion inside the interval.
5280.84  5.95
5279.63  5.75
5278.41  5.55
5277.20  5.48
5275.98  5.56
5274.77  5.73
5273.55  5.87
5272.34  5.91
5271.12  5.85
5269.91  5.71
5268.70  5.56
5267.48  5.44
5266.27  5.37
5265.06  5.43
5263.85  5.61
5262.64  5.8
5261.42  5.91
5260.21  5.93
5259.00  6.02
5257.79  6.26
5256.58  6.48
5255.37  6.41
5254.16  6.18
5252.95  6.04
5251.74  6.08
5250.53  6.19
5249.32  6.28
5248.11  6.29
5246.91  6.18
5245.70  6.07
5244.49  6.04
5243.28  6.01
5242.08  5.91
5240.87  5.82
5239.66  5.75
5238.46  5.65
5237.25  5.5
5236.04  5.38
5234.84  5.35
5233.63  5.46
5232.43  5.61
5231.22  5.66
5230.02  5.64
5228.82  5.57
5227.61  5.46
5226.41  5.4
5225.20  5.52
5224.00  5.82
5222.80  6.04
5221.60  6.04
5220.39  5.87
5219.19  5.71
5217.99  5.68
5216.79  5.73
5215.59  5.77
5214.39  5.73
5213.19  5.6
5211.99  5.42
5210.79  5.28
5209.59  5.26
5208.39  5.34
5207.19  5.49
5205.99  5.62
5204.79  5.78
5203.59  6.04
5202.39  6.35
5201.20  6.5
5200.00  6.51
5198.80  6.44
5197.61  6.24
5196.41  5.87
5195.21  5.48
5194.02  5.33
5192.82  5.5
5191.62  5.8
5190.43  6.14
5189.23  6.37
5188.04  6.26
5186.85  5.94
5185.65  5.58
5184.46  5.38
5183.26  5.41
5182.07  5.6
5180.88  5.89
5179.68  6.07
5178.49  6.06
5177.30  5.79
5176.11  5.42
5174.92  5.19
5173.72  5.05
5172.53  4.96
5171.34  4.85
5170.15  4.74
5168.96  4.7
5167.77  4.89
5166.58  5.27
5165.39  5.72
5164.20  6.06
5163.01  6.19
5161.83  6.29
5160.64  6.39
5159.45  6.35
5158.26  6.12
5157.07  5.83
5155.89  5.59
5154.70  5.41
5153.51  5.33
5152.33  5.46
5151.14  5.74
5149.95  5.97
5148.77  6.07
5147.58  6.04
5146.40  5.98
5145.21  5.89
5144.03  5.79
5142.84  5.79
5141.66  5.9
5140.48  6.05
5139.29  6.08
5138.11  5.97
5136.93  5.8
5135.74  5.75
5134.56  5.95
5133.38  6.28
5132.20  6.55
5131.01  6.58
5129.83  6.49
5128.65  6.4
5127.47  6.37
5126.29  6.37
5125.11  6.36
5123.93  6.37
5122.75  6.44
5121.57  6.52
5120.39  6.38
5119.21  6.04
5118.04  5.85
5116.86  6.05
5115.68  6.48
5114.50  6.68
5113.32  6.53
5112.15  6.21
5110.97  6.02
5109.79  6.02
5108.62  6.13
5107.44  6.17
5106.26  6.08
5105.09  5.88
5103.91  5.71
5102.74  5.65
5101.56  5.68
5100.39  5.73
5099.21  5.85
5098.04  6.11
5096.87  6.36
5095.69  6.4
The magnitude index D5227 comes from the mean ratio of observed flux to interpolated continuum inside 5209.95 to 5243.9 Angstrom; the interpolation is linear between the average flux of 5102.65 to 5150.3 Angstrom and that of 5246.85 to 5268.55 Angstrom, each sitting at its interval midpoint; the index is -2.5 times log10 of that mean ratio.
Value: 0.07 mag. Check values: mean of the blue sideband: 6.14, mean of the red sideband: 5.98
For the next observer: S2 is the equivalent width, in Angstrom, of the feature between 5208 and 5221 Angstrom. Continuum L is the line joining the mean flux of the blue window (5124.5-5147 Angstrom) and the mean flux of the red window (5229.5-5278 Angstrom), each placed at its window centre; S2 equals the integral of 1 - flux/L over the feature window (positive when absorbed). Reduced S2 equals 0.8 Angstrom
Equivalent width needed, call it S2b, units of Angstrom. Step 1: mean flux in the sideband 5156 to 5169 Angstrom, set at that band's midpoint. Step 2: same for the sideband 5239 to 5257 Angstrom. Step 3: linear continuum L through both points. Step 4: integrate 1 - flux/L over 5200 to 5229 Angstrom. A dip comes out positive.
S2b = 1.3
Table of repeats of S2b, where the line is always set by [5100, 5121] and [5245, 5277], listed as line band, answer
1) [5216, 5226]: 0.3 Angstrom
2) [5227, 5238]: 0.8 Angstrom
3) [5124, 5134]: -0.6 Angstrom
